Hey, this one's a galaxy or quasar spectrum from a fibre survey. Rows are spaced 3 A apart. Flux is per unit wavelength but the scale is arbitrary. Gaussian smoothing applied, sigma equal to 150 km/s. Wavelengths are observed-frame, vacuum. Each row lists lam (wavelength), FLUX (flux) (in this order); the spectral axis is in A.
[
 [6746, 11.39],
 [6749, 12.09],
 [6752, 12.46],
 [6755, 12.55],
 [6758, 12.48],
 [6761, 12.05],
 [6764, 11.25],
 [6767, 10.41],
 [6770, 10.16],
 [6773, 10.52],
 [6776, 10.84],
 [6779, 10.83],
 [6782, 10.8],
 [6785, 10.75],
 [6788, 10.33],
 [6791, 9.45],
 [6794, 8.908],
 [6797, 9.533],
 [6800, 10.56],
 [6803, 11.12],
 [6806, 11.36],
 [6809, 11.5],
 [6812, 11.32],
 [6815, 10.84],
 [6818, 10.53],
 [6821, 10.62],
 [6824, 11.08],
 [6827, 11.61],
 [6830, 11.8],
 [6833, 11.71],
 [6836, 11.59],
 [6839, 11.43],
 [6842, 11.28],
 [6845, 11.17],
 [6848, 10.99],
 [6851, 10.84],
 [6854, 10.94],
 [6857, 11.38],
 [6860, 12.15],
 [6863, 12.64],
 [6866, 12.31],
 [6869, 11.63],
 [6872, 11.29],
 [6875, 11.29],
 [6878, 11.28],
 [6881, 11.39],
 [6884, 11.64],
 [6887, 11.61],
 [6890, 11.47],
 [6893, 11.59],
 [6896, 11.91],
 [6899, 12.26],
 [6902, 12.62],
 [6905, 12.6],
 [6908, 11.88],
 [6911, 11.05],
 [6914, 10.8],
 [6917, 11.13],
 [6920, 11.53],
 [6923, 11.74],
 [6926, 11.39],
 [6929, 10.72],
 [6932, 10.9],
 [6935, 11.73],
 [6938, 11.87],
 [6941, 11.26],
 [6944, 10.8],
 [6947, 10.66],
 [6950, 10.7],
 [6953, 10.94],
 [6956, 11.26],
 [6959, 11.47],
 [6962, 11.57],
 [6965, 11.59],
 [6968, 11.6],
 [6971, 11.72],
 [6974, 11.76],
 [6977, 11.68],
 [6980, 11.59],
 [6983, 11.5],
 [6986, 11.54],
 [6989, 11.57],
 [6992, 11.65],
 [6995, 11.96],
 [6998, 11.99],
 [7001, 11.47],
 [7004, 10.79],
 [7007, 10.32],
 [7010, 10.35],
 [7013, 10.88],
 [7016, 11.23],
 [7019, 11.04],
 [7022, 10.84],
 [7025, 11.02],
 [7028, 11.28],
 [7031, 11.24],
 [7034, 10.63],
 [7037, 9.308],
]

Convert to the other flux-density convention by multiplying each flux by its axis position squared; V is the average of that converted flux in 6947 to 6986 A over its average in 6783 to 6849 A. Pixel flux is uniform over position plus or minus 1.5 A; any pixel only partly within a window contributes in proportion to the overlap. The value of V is 1.1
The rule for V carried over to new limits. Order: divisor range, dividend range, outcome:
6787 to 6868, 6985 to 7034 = 1.06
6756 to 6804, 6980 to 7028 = 1.13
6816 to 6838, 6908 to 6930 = 1.03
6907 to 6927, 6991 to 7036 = 1.00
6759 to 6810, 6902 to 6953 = 1.11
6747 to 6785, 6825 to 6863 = 1.03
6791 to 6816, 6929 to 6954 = 1.09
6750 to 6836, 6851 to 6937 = 1.09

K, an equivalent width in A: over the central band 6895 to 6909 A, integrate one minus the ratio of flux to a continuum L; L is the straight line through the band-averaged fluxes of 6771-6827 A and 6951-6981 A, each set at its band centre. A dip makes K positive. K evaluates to -1.4 A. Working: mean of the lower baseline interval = 10.6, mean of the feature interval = 12.3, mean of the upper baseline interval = 11.5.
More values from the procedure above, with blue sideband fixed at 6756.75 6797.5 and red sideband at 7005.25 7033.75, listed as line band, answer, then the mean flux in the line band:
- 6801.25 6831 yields -1.4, 11.2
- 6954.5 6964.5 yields -0.6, 11.4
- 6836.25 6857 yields -0.9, 11.2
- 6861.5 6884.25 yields -2.0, 11.7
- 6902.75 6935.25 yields -1.9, 11.4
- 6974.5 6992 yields -1.2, 11.6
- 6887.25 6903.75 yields -1.8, 12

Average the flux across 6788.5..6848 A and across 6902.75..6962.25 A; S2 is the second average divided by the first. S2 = 1.04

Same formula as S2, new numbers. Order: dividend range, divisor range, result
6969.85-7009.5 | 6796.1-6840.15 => 1.03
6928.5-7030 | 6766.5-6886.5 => 1.02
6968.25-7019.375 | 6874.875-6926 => 0.98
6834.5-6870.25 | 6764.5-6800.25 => 1.12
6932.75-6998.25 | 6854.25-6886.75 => 0.98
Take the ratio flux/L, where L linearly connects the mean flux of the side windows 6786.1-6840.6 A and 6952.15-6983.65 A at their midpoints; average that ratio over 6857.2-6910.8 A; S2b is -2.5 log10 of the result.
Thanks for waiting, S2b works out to -0.06 mag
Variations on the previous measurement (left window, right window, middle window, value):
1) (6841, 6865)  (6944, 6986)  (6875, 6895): -0.01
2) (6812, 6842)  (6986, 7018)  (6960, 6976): -0.04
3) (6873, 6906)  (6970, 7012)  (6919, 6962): 0.03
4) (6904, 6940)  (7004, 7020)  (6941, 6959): 0.03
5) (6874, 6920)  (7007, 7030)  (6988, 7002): -0.07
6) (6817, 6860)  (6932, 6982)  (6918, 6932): 0.00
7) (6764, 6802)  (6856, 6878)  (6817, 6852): 0.00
